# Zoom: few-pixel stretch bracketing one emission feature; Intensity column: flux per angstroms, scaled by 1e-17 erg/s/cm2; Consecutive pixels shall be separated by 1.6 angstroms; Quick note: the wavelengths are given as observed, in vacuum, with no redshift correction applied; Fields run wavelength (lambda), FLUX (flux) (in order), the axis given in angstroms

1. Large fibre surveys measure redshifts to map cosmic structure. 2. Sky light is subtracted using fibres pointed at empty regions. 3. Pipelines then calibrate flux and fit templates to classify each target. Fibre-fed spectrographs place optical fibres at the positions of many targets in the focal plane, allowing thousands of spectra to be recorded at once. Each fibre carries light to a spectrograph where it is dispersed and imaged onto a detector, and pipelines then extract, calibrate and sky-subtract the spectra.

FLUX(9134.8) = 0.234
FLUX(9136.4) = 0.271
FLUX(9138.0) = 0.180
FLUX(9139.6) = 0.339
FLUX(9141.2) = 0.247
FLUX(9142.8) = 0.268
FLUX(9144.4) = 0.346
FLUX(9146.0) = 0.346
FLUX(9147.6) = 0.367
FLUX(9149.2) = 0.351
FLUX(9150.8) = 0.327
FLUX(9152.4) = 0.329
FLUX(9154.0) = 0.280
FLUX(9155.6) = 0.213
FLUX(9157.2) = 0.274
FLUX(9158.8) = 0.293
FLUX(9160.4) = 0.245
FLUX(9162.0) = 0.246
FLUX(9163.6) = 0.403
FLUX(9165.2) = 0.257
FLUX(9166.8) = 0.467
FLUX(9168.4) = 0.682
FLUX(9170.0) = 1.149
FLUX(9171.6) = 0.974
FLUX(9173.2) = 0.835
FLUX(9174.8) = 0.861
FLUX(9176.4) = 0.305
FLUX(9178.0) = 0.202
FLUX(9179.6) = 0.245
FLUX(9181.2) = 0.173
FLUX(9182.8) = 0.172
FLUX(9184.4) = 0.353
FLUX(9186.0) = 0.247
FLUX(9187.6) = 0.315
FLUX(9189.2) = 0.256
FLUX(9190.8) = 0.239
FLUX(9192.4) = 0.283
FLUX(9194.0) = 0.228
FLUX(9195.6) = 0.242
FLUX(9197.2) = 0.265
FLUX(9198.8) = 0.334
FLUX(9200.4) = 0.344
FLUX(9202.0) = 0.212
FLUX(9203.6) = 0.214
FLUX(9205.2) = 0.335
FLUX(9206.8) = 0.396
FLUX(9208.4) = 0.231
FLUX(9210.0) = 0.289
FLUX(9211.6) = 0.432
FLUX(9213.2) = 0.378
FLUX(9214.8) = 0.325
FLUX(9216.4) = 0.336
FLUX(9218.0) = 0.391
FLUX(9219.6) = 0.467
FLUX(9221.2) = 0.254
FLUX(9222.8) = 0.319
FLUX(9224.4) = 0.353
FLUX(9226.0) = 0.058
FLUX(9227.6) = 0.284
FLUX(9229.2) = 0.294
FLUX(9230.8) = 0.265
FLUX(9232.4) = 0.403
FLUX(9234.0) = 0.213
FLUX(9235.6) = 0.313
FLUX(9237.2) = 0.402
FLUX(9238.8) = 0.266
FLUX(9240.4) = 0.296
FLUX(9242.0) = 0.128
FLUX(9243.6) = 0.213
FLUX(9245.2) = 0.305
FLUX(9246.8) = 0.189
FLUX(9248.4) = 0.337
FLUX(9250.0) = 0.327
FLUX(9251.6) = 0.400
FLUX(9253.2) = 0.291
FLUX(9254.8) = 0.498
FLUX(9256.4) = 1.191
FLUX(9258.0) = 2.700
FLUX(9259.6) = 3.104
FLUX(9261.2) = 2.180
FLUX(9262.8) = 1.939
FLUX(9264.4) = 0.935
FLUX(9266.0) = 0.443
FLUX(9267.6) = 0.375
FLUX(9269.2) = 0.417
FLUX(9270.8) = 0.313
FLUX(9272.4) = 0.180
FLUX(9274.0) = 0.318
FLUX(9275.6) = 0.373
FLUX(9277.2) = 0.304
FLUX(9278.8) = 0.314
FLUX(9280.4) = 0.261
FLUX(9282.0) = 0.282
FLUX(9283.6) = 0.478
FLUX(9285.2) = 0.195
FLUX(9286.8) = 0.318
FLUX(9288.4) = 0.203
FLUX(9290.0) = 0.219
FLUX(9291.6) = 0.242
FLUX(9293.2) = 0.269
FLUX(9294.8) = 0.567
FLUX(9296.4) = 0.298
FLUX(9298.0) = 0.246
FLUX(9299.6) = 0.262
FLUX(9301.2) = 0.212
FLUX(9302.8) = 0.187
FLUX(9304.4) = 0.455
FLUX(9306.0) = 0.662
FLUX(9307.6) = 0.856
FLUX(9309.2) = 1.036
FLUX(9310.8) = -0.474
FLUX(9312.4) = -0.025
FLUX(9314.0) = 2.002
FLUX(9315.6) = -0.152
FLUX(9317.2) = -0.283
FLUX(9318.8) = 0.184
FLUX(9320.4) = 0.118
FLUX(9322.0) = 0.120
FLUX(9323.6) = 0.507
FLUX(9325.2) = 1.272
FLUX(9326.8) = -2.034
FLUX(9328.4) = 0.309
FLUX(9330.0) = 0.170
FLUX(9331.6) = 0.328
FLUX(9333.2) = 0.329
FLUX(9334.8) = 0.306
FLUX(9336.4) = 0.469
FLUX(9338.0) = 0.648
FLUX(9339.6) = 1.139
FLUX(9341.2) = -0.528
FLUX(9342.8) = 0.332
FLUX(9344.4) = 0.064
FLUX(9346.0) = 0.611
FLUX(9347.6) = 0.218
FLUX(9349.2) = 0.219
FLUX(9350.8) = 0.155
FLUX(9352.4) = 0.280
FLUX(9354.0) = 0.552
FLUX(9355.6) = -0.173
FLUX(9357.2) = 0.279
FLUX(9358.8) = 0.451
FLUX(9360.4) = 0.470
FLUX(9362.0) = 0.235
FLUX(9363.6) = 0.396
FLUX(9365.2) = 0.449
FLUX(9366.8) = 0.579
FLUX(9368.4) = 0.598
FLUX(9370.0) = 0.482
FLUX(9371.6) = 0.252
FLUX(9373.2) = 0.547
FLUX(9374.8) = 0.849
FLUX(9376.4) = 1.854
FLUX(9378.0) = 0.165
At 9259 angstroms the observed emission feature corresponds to [O III] 5007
